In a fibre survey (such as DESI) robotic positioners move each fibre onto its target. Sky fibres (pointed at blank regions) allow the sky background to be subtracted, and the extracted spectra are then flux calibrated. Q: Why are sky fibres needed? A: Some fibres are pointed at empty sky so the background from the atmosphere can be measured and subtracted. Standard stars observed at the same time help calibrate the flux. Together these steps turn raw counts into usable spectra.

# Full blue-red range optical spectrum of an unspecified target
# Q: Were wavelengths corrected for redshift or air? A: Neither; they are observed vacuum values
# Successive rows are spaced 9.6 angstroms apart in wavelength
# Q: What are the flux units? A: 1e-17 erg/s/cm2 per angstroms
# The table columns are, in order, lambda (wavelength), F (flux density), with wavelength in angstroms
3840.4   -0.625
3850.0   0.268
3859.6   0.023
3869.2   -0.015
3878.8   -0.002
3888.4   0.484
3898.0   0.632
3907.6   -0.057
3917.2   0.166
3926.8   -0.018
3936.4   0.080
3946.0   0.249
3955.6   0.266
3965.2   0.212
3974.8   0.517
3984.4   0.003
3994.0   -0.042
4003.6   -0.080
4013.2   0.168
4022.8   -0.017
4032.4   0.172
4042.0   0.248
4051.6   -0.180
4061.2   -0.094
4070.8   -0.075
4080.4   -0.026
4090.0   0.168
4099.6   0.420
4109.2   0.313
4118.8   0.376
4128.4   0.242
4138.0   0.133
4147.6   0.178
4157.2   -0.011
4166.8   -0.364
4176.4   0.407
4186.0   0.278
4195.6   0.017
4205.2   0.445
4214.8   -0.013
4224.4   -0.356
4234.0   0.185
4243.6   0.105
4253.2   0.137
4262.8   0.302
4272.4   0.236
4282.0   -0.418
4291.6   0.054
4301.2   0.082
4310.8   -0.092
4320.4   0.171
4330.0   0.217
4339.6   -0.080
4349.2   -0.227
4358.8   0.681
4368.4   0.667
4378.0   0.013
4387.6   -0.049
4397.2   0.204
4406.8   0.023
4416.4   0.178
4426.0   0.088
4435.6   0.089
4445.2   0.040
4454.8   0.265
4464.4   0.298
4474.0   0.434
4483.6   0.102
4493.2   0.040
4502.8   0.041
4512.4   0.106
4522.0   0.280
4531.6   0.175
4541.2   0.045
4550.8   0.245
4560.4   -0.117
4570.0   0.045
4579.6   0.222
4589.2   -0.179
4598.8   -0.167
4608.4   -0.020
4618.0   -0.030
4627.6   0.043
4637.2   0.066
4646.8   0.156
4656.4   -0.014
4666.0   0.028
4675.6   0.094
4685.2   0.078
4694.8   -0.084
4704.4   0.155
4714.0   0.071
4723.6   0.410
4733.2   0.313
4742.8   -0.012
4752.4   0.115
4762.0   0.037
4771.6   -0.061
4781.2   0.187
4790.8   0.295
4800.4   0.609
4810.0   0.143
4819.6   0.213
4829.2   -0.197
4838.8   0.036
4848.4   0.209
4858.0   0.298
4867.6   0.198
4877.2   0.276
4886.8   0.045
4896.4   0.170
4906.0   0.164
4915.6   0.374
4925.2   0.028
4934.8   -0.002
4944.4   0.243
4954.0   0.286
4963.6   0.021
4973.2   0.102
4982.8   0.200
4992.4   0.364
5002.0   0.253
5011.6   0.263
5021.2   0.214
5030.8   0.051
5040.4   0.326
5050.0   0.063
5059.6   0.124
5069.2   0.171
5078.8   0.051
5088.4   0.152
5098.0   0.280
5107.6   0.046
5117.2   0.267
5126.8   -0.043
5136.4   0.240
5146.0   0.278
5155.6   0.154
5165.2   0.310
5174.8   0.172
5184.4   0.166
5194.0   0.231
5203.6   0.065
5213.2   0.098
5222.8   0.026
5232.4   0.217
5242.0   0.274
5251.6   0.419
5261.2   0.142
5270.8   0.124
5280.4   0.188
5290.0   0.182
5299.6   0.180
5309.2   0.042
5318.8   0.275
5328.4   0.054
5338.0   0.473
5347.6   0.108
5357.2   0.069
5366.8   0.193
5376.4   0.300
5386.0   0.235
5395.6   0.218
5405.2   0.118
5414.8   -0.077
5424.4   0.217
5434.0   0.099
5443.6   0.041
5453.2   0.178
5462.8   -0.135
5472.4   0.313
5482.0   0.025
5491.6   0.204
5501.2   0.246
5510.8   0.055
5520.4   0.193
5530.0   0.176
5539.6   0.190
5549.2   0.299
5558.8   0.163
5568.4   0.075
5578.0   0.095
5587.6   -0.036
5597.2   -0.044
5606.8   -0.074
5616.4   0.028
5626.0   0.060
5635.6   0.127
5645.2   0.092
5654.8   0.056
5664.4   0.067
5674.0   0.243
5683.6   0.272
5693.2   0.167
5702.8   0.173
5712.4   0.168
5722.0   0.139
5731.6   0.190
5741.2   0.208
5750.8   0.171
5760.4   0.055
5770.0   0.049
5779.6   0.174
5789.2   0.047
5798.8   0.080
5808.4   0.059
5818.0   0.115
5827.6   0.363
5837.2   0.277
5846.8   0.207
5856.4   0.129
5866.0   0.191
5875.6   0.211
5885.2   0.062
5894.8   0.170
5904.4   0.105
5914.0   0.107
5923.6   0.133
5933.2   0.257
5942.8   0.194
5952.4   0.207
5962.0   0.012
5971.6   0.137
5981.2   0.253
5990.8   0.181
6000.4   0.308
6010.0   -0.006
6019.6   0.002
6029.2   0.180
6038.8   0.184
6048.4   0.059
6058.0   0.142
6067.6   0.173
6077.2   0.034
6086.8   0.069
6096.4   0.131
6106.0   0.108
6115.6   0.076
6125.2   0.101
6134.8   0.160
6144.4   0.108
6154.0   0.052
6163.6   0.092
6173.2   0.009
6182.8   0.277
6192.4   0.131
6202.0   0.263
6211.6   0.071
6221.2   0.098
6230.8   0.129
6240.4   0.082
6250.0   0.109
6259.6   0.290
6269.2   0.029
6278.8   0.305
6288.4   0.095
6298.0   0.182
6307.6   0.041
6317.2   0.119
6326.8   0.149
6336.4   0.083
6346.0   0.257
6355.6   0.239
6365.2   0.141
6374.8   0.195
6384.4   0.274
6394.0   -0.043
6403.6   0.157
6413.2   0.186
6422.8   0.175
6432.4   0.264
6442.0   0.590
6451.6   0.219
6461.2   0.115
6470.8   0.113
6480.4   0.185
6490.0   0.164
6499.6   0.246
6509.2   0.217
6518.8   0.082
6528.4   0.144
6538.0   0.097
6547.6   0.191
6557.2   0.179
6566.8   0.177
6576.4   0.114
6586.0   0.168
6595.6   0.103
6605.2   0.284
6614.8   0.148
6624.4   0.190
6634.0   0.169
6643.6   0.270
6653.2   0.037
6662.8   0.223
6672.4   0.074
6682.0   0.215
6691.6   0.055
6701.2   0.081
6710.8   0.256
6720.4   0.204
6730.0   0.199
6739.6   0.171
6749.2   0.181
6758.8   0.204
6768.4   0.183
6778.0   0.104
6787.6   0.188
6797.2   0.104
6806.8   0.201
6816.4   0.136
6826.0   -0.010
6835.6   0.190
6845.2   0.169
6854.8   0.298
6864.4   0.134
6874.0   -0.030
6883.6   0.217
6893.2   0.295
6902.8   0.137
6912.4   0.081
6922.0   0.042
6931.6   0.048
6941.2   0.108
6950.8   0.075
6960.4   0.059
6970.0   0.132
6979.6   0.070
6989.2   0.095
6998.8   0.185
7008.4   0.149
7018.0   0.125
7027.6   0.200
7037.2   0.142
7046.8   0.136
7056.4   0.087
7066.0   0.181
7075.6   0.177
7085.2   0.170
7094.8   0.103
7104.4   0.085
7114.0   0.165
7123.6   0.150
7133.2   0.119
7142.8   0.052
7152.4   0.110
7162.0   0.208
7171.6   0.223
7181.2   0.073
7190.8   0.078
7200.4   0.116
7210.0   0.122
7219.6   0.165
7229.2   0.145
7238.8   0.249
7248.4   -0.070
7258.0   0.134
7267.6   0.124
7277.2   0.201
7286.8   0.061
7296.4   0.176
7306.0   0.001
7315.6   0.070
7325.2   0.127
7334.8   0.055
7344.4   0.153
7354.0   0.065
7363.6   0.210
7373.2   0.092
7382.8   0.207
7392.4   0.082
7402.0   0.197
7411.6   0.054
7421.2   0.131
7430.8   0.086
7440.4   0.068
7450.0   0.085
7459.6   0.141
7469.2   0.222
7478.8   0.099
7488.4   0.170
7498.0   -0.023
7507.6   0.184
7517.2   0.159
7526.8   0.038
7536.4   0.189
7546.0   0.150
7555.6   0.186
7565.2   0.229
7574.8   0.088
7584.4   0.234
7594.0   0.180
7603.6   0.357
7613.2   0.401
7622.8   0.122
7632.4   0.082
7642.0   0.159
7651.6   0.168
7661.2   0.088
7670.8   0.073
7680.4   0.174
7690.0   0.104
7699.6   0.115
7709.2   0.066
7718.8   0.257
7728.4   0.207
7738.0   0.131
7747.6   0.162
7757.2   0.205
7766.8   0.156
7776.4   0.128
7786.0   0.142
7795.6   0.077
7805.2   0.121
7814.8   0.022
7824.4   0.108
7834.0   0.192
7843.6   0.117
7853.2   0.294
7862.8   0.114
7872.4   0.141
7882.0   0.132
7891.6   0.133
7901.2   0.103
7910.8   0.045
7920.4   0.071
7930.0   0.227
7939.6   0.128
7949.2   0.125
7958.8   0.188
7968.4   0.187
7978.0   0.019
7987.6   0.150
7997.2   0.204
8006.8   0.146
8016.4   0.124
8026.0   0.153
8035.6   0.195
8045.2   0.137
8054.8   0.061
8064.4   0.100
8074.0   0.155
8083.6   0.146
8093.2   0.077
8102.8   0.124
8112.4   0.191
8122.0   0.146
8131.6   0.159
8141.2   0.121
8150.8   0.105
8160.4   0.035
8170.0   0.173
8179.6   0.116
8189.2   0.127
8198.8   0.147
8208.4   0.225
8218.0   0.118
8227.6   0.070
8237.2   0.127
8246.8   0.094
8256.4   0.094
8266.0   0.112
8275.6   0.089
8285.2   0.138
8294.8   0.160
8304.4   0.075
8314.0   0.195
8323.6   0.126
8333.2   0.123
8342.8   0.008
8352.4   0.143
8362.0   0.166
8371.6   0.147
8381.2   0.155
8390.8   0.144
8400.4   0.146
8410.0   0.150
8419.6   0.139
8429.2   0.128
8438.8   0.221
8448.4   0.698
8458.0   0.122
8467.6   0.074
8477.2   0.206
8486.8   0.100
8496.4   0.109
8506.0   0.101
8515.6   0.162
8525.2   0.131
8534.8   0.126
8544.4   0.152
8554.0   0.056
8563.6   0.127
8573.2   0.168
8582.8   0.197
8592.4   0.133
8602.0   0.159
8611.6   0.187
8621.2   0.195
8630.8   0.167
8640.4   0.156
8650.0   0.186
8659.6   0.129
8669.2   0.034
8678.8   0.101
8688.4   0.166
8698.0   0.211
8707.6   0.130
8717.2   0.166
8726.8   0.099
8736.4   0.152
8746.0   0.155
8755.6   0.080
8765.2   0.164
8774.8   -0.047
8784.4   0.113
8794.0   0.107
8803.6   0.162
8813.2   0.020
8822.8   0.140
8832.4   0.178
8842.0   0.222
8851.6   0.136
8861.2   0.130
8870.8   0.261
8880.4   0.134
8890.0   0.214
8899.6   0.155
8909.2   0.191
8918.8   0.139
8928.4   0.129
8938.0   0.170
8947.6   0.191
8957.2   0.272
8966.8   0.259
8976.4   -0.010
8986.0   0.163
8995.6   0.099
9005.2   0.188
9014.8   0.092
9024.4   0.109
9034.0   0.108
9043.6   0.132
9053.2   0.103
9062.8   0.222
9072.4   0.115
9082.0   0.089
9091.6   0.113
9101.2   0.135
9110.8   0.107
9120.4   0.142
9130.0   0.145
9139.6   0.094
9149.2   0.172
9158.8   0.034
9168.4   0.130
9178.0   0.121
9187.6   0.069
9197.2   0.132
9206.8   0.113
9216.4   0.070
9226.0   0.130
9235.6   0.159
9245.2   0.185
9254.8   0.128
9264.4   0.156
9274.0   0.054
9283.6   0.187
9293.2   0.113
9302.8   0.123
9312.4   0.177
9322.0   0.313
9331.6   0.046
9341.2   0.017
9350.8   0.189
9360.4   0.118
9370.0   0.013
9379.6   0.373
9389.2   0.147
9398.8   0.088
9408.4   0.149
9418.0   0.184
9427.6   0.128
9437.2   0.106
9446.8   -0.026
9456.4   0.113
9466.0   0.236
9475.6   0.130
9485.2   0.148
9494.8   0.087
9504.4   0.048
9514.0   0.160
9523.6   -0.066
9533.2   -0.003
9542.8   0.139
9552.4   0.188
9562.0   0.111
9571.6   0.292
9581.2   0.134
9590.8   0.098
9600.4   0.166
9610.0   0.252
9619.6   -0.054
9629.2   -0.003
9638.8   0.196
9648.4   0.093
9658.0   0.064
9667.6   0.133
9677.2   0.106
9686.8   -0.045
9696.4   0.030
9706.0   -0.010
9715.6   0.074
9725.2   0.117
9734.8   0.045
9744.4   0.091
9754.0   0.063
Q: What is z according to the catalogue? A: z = 0.287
